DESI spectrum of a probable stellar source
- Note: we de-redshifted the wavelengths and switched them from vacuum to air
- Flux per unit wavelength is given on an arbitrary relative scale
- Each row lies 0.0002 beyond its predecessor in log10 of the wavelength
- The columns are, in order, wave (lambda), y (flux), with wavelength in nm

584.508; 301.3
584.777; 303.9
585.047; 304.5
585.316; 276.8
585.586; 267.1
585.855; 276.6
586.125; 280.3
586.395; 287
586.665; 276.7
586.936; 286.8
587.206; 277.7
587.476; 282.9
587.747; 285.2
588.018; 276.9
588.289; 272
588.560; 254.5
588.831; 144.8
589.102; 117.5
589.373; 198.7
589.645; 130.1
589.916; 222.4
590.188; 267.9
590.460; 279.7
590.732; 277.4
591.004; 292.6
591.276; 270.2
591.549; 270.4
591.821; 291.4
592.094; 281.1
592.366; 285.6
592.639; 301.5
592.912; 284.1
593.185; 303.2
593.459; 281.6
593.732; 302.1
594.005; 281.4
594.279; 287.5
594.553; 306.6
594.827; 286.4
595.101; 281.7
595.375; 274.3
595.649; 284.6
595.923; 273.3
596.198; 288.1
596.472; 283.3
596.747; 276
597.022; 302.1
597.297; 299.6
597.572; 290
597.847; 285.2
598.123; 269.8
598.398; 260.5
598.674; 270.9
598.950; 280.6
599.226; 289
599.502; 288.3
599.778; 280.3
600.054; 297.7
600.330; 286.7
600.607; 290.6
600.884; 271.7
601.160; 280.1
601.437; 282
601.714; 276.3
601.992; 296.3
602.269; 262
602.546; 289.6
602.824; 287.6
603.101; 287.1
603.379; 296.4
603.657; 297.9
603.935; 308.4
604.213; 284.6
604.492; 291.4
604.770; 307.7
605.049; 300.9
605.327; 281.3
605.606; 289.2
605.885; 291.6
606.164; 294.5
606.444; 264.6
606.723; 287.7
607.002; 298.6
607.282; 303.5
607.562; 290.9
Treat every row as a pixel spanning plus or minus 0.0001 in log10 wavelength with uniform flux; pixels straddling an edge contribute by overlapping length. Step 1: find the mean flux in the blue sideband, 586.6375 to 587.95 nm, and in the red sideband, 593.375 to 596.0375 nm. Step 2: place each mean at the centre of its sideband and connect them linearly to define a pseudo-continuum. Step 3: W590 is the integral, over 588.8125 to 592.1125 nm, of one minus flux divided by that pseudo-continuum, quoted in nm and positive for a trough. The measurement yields 0.56 nm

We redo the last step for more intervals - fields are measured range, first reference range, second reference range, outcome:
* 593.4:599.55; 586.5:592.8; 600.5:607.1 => -0.32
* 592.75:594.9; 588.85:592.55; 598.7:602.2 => -0.30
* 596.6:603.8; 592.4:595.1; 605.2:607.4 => 0.14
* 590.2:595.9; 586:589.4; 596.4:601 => -0.40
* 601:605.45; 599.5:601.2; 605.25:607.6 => -0.03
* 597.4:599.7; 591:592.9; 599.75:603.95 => 0.05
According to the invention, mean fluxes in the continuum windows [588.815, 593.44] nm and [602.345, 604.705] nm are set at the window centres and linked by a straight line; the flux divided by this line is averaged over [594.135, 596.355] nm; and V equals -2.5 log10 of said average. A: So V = -0.08 mag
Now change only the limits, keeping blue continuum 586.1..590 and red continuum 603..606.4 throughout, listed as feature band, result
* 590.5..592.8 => -0.14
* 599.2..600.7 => -0.04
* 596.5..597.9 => -0.08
